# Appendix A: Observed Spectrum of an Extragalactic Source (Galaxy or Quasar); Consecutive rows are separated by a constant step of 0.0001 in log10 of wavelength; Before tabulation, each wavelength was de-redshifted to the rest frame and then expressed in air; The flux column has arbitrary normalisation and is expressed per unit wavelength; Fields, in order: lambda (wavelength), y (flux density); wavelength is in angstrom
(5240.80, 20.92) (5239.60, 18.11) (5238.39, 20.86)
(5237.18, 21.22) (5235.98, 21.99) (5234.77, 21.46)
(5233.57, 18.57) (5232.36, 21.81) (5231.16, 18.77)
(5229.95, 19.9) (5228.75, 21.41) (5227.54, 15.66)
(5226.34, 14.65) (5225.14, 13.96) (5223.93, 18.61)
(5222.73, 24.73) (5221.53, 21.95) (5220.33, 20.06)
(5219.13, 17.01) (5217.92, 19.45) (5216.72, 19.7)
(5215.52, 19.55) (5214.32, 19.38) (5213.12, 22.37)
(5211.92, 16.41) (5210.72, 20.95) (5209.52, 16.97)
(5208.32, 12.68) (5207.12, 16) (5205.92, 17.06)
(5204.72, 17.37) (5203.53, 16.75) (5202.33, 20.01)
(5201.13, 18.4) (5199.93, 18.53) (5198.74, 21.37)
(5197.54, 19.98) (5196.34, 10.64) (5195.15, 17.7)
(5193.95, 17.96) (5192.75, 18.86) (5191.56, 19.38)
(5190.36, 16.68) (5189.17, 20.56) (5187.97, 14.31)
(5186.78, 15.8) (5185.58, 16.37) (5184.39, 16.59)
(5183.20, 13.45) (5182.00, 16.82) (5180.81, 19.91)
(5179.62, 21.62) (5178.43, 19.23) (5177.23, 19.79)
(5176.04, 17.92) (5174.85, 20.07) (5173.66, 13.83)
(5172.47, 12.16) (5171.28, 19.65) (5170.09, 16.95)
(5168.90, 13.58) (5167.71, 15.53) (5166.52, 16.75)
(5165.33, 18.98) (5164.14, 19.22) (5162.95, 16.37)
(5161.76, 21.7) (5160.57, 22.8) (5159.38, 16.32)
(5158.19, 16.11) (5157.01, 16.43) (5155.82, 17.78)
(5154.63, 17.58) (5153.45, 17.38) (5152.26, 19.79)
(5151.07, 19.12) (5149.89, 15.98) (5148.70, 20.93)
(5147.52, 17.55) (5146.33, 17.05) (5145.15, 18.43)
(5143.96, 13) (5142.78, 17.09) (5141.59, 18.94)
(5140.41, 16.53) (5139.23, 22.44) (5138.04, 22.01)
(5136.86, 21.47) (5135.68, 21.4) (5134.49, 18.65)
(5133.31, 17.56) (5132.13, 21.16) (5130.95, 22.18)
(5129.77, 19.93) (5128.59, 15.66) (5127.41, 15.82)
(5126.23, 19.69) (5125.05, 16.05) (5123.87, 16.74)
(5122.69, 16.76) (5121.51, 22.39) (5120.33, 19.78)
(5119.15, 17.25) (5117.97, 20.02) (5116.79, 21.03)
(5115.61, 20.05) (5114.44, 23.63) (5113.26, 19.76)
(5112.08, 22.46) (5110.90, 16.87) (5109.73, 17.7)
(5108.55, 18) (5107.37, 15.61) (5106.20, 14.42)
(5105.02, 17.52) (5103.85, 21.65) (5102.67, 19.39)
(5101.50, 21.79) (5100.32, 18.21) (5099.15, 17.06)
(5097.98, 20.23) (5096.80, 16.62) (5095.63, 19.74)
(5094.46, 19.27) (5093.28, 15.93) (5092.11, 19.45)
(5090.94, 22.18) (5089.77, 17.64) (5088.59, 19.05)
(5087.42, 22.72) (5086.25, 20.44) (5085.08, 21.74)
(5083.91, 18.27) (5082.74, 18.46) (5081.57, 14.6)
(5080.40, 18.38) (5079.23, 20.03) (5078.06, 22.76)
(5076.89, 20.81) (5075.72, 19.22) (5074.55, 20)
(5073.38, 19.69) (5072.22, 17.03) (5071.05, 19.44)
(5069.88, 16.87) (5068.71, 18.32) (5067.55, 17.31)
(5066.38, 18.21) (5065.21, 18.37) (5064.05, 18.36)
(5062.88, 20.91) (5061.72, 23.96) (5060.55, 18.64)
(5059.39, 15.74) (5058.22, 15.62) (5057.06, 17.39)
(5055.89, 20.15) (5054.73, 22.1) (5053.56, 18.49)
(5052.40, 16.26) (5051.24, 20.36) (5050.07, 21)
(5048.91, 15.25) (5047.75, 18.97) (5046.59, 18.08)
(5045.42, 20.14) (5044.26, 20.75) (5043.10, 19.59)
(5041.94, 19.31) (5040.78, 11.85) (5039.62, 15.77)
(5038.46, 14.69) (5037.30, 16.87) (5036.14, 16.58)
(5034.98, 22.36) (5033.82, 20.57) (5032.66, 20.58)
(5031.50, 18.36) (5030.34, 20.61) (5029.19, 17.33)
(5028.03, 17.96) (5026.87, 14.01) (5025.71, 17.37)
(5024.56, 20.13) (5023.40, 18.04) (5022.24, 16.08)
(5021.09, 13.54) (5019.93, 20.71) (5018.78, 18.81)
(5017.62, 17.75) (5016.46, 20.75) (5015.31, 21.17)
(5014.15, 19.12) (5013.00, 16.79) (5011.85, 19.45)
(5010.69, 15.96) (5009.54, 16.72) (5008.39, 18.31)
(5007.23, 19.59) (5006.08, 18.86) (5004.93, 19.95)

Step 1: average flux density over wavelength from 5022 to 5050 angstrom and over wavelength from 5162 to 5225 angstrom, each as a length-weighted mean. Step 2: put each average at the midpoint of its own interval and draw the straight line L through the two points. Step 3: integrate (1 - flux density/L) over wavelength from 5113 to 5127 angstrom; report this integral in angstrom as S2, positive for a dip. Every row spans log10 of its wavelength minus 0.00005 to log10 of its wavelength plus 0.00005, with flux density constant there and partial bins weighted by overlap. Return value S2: -1.09 angstrom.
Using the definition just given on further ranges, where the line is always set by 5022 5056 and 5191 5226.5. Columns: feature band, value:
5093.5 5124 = -1.1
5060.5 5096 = -1.9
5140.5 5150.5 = 0.5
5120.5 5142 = -1.0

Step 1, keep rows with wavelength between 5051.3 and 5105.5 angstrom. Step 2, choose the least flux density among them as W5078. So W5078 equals 14.6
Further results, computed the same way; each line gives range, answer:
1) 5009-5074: 11.85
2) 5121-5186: 12.16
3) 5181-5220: 10.64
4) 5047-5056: 15.25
